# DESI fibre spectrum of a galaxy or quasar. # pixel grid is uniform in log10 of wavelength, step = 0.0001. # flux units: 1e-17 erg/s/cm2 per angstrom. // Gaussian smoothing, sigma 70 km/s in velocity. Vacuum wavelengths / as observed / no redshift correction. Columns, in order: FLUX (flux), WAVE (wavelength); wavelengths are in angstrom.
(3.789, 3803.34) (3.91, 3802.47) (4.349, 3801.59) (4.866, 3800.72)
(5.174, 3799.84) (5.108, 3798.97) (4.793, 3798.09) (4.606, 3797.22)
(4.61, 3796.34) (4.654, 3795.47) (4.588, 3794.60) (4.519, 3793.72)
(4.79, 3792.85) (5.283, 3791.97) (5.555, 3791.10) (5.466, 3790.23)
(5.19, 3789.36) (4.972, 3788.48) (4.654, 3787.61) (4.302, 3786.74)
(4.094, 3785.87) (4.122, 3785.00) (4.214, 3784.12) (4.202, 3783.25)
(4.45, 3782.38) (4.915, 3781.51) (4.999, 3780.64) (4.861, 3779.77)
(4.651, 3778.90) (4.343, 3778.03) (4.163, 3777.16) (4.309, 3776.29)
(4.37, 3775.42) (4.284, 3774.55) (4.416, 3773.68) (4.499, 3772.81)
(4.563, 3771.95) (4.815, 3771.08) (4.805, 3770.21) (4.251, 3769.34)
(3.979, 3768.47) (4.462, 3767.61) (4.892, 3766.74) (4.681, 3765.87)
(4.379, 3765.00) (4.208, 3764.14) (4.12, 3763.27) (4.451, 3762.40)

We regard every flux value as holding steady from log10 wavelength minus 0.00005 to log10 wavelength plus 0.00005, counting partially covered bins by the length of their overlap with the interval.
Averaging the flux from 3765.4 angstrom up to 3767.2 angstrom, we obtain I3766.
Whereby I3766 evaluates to 4.75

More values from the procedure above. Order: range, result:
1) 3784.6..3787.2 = 4.19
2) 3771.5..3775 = 4.45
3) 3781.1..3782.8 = 4.68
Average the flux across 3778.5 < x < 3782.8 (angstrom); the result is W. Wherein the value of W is 4.78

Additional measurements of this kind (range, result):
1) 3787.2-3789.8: 4.94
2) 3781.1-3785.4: 4.37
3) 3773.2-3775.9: 4.35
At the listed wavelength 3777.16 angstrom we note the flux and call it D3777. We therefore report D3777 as 4.163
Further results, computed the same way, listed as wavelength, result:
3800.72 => 4.866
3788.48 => 4.972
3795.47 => 4.654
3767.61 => 4.462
